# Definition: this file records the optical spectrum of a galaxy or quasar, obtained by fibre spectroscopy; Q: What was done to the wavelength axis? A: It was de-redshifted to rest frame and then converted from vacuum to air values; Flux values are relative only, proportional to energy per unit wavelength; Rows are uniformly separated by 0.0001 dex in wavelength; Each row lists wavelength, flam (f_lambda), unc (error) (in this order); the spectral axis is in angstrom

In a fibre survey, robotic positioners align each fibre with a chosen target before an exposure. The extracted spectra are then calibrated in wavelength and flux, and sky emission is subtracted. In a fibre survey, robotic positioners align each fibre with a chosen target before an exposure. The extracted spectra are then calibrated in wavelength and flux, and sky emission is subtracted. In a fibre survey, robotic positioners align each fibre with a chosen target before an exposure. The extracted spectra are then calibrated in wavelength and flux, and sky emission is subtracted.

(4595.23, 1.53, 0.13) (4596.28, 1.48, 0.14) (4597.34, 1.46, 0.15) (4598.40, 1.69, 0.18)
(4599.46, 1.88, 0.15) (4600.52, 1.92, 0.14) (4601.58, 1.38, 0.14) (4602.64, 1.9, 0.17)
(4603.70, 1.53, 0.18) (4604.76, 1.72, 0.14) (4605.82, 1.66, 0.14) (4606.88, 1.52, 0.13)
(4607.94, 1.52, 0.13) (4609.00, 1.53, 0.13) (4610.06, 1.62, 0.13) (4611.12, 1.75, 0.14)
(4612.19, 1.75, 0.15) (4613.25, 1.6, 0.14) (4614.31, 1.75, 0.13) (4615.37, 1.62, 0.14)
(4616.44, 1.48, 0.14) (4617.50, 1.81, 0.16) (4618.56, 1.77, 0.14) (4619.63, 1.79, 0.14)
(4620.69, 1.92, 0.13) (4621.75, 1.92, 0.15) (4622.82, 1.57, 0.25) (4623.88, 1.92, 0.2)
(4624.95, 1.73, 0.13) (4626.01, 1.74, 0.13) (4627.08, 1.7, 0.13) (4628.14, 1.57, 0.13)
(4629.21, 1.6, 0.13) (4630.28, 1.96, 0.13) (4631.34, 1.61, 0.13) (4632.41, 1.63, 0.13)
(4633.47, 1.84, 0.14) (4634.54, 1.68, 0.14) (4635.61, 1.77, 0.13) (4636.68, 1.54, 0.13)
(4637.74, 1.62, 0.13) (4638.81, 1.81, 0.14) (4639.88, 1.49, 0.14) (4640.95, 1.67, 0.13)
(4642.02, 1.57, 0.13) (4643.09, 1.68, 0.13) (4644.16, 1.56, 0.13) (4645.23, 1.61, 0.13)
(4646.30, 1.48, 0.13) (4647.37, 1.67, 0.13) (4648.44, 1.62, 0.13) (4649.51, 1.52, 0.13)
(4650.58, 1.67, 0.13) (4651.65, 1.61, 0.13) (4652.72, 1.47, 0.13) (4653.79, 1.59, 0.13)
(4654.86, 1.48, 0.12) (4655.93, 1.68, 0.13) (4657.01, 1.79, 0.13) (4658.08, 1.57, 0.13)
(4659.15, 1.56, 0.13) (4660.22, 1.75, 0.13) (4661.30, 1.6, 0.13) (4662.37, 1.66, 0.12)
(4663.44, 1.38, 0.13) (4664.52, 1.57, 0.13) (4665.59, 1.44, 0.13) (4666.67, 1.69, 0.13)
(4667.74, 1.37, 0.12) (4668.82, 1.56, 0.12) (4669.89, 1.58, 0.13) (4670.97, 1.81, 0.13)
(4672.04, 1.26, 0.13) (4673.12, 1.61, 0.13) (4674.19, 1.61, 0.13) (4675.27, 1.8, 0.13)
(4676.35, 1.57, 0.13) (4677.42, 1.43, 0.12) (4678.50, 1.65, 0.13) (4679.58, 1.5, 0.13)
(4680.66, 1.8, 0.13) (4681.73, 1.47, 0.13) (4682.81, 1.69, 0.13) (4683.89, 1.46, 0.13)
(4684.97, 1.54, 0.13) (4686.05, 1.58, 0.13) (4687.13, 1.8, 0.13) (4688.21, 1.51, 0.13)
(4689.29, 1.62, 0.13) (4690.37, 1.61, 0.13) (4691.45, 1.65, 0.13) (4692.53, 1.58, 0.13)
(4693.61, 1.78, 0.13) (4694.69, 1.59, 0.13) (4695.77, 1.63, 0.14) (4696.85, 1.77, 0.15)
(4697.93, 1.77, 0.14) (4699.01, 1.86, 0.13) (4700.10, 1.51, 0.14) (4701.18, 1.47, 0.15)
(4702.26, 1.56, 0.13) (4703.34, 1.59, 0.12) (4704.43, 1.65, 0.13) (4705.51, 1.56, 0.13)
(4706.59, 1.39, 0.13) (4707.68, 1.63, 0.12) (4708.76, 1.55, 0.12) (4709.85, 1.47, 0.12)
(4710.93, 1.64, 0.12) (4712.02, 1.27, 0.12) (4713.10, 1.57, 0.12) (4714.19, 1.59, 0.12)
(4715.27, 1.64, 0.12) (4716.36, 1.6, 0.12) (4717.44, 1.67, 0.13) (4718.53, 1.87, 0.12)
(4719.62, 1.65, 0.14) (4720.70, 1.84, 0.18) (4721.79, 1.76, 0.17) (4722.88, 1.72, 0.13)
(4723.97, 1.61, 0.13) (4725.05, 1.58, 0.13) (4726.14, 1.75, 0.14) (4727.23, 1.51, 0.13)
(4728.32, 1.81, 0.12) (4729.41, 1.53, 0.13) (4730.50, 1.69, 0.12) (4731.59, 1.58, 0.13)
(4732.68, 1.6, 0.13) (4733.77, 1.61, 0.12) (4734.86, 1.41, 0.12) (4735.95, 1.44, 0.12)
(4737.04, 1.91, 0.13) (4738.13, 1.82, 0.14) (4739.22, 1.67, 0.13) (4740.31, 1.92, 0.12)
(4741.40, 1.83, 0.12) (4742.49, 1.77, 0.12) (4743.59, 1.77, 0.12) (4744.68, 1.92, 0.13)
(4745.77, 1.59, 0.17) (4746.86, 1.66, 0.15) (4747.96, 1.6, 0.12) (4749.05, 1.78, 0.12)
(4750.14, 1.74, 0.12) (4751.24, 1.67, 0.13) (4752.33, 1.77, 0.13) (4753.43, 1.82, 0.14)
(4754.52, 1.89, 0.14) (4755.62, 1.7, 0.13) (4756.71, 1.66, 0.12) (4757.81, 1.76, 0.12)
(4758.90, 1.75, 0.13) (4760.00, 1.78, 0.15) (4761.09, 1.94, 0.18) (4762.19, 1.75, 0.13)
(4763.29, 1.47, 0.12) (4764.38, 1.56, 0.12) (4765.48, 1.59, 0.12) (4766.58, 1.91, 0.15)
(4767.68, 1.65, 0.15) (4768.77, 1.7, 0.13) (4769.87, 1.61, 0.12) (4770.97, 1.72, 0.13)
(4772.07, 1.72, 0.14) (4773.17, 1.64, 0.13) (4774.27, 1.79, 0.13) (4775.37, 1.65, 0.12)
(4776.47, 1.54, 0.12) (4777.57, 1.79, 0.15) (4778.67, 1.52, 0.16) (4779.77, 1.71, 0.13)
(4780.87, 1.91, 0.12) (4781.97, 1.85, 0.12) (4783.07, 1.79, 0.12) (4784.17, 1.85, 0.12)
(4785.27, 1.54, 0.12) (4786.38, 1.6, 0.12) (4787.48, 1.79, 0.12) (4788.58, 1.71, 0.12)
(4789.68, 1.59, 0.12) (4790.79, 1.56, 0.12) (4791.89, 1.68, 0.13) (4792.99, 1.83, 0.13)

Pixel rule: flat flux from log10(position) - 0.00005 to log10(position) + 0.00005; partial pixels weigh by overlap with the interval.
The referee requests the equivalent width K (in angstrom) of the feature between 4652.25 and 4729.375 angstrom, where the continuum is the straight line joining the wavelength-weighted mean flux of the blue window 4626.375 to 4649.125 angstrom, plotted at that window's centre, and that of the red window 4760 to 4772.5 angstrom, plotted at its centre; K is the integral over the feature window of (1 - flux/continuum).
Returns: 2.9 angstrom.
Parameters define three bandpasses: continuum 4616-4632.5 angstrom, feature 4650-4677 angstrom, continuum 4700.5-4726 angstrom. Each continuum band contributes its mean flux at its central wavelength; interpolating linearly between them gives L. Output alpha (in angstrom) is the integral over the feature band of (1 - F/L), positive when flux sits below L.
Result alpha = 1.49 angstrom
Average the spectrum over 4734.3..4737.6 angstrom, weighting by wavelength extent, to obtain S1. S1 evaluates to 1.59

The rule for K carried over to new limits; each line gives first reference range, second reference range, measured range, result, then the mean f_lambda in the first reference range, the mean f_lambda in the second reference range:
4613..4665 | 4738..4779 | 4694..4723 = 1.2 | 1.66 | 1.72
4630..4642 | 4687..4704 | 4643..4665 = 1.0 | 1.68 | 1.64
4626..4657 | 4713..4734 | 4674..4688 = 0.4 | 1.64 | 1.66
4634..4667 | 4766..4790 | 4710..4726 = 0.2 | 1.61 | 1.71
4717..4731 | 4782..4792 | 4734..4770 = -0.7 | 1.69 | 1.69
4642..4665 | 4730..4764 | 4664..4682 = 0.5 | 1.6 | 1.72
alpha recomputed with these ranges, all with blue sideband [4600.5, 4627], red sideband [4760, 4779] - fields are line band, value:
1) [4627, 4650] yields 0.6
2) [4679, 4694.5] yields 0.7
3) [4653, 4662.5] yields 0.4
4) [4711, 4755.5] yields 0.0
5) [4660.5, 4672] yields 0.9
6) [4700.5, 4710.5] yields 0.9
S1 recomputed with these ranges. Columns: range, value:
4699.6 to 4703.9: 1.53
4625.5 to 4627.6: 1.72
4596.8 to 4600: 1.67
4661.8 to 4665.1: 1.54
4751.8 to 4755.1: 1.82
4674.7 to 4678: 1.6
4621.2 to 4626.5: 1.78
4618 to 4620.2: 1.78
